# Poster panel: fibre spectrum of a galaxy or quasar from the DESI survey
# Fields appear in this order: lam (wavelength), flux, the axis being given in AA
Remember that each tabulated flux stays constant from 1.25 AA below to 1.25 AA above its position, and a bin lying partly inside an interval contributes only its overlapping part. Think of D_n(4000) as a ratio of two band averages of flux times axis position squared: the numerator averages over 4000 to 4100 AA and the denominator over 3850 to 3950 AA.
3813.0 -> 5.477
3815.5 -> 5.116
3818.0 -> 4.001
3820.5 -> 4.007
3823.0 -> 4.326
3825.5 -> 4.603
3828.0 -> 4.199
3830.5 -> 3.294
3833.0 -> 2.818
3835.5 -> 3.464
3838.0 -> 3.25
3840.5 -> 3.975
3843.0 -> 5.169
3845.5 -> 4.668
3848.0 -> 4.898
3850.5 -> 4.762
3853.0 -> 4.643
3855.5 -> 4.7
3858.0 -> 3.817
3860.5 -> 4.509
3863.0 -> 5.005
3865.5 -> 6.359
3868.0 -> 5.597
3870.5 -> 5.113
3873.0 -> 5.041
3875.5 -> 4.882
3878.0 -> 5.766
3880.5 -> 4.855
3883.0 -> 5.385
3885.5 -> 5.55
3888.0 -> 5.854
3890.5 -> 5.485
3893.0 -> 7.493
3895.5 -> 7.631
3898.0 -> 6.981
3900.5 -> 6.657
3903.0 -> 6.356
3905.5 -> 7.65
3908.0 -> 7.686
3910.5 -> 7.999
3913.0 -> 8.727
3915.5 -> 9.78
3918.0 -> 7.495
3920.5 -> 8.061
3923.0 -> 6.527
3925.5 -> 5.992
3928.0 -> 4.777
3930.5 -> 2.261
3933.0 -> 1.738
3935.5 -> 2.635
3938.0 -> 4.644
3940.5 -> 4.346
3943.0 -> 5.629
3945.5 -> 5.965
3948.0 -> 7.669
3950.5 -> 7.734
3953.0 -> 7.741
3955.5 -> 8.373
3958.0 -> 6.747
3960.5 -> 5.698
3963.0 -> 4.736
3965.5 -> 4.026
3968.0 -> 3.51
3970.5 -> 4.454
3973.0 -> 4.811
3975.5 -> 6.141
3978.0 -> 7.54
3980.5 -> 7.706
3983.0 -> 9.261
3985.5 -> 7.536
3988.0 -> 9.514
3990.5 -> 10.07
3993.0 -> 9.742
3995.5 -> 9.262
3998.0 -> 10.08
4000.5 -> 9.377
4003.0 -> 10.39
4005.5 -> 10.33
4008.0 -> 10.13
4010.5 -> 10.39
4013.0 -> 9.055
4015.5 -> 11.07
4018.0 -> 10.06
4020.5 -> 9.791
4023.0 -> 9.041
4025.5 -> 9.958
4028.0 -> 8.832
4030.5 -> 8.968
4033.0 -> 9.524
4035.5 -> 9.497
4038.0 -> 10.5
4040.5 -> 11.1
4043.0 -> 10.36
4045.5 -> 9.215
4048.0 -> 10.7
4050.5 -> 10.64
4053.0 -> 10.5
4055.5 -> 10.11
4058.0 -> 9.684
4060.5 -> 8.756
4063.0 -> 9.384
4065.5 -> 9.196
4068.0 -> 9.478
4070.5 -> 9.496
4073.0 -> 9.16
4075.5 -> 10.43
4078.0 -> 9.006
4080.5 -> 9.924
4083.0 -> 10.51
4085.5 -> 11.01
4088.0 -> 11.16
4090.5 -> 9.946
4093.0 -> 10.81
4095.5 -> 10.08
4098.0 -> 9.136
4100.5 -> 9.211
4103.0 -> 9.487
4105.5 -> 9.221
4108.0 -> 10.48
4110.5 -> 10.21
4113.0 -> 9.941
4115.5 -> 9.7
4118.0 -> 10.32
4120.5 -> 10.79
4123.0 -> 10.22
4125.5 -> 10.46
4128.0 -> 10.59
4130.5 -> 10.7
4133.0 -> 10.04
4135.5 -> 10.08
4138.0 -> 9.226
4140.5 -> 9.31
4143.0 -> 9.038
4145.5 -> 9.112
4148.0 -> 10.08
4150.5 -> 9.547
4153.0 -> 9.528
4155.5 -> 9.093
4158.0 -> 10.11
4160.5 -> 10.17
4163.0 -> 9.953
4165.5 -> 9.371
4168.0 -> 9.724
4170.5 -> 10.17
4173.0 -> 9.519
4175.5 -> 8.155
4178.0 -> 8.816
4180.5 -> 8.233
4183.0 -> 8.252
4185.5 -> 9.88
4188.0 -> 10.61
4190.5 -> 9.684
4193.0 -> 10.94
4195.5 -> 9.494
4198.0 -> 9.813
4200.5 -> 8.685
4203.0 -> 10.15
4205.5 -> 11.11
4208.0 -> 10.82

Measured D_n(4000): 1.8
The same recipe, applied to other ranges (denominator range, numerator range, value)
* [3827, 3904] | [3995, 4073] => 2.09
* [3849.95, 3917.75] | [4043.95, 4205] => 1.80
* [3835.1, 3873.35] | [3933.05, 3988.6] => 1.36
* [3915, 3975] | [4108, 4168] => 1.95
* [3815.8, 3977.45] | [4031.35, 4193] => 2.00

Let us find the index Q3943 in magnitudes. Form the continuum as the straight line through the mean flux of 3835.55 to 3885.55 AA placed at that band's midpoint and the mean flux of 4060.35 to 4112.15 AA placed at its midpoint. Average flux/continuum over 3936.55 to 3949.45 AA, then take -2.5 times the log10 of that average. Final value 0.19 mag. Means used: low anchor 4.85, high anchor 9.84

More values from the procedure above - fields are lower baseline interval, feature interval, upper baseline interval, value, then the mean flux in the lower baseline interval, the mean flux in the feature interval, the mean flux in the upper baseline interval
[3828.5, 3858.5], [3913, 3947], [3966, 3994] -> 0.09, 4.13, 5.51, 7.19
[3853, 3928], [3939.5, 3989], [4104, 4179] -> 0.13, 6.26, 6.45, 9.79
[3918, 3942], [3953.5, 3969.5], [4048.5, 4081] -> 0.04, 4.72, 5.6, 9.69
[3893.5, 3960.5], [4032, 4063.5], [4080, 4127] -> -0.12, 6.45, 10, 10.1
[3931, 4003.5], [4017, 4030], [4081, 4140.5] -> -0.18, 6.71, 9.49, 10.1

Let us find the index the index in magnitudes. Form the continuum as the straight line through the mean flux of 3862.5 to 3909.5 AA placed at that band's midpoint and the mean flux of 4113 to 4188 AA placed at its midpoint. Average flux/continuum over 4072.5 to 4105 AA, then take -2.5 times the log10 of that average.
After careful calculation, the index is -0.133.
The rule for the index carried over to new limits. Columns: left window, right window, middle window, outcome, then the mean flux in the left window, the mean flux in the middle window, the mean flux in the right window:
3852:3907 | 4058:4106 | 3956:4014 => 0.01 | 5.71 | 7.85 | 9.76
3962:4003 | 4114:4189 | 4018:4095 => -0.17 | 7.47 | 9.89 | 9.69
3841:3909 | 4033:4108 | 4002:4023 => -0.17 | 5.62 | 10.1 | 9.92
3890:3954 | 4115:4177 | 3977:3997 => -0.20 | 6.38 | 8.86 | 9.8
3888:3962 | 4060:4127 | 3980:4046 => -0.18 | 6.41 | 9.68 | 9.92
